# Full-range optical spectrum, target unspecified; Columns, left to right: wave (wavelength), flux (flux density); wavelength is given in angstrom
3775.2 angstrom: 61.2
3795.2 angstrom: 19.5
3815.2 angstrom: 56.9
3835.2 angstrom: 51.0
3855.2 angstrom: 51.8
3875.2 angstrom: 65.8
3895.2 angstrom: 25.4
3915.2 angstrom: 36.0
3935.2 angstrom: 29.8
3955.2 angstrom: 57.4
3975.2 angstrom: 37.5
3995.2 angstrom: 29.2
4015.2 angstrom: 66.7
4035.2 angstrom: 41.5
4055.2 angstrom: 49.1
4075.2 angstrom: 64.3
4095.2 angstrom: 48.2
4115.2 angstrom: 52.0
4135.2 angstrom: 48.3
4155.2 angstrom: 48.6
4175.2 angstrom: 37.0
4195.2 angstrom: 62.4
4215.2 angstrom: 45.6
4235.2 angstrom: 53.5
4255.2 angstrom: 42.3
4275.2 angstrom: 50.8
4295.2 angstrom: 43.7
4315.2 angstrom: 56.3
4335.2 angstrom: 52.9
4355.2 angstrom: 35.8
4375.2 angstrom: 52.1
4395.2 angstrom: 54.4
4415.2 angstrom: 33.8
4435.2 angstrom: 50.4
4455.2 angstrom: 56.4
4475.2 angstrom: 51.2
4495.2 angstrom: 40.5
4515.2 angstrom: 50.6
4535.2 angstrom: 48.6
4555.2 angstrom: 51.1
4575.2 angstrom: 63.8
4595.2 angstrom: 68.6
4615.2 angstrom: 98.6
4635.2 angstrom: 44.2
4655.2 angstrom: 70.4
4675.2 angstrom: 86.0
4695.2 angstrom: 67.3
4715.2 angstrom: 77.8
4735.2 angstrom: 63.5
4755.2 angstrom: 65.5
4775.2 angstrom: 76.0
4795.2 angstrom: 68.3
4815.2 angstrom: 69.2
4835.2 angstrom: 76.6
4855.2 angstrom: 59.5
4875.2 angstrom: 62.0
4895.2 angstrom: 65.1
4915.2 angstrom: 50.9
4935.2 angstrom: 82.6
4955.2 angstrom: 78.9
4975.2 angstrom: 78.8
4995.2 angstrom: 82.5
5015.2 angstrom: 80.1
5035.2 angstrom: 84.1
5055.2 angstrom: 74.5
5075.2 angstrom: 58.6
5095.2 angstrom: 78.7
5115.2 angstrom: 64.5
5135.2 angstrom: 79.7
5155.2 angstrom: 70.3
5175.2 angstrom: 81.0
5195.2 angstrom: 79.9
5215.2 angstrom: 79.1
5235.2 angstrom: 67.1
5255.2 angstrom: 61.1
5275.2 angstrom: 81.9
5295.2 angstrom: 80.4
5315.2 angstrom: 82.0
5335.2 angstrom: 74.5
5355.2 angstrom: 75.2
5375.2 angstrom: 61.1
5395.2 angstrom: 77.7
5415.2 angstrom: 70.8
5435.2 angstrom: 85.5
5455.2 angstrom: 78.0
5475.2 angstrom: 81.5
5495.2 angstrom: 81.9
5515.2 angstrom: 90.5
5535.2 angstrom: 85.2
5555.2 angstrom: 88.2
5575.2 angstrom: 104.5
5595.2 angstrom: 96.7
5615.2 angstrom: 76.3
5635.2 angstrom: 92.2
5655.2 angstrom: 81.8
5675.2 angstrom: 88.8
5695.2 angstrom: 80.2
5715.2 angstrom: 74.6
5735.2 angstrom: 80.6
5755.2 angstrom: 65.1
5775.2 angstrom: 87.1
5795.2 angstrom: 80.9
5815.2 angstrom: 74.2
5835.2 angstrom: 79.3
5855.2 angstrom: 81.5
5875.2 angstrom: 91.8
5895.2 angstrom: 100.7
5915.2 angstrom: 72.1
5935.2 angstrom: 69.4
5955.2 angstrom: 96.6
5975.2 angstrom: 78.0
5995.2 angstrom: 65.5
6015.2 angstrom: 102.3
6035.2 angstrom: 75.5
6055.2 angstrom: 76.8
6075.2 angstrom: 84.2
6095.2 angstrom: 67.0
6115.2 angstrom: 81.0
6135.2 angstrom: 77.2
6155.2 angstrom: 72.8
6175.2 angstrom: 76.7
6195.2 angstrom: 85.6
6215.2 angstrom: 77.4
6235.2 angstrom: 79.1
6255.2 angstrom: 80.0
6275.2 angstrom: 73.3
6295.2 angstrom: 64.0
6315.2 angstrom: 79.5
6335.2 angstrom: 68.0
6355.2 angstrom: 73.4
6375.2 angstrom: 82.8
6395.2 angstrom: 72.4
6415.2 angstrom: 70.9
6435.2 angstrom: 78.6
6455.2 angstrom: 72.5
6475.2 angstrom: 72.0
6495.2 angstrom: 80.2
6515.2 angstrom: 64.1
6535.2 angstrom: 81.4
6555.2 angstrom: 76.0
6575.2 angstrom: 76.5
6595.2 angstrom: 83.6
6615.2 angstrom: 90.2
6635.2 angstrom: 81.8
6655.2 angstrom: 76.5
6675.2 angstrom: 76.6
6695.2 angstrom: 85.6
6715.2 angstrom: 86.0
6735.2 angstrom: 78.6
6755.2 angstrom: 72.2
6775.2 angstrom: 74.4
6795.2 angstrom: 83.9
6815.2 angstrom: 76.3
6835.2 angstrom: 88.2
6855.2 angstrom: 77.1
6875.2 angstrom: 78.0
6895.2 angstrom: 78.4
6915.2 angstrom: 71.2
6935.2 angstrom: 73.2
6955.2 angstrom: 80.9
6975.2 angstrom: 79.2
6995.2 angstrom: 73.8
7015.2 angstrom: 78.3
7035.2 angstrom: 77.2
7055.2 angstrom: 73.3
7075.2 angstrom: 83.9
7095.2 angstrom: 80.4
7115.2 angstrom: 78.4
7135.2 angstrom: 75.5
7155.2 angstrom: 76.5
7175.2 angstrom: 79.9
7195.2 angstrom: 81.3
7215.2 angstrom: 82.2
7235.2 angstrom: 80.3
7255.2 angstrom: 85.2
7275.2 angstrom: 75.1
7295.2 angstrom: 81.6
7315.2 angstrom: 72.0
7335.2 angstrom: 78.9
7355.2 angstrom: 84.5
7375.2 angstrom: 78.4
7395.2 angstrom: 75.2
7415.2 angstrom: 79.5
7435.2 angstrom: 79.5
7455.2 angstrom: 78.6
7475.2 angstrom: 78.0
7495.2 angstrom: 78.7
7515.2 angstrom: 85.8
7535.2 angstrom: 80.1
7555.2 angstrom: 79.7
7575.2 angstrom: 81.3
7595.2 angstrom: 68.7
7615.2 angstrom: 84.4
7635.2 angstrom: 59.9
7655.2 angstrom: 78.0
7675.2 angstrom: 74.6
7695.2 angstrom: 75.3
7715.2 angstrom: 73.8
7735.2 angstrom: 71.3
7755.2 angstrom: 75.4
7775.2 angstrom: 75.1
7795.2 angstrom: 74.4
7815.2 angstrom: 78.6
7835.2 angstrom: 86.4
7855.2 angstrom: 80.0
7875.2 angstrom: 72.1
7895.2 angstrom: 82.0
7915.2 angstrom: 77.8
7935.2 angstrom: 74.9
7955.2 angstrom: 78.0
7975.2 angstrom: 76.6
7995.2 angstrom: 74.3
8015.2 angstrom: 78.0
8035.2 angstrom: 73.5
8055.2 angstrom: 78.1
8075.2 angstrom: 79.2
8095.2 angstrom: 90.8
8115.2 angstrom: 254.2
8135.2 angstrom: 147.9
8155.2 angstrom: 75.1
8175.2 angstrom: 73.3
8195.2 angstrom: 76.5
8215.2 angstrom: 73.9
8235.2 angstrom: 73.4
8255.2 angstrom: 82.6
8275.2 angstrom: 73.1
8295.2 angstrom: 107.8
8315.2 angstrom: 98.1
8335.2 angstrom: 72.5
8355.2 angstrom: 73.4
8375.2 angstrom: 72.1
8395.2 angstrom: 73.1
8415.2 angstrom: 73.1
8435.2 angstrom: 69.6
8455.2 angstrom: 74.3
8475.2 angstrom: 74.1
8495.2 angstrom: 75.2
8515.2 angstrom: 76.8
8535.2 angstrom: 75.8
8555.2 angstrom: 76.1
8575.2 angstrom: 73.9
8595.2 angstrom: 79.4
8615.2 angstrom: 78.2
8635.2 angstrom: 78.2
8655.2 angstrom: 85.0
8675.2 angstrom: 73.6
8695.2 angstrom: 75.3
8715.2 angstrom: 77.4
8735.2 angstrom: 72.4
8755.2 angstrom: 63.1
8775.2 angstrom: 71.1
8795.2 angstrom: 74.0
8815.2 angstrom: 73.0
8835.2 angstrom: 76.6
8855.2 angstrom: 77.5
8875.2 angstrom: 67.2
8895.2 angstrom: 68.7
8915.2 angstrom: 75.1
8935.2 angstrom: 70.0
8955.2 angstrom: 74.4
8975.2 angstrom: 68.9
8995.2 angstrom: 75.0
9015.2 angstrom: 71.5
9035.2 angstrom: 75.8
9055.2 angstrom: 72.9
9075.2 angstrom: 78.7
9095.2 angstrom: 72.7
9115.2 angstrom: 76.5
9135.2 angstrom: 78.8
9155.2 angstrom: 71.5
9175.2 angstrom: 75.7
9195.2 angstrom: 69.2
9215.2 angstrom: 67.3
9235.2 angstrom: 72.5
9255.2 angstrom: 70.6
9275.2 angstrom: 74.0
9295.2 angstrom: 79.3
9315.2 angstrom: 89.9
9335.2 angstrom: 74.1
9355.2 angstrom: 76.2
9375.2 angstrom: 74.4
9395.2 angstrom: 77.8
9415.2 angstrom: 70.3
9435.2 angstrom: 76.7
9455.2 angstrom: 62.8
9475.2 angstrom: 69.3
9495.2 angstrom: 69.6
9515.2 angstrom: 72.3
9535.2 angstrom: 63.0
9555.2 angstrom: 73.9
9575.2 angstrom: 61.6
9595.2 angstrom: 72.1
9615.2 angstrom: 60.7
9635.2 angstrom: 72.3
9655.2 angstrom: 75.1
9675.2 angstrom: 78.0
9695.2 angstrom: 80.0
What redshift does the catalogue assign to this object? 0.236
